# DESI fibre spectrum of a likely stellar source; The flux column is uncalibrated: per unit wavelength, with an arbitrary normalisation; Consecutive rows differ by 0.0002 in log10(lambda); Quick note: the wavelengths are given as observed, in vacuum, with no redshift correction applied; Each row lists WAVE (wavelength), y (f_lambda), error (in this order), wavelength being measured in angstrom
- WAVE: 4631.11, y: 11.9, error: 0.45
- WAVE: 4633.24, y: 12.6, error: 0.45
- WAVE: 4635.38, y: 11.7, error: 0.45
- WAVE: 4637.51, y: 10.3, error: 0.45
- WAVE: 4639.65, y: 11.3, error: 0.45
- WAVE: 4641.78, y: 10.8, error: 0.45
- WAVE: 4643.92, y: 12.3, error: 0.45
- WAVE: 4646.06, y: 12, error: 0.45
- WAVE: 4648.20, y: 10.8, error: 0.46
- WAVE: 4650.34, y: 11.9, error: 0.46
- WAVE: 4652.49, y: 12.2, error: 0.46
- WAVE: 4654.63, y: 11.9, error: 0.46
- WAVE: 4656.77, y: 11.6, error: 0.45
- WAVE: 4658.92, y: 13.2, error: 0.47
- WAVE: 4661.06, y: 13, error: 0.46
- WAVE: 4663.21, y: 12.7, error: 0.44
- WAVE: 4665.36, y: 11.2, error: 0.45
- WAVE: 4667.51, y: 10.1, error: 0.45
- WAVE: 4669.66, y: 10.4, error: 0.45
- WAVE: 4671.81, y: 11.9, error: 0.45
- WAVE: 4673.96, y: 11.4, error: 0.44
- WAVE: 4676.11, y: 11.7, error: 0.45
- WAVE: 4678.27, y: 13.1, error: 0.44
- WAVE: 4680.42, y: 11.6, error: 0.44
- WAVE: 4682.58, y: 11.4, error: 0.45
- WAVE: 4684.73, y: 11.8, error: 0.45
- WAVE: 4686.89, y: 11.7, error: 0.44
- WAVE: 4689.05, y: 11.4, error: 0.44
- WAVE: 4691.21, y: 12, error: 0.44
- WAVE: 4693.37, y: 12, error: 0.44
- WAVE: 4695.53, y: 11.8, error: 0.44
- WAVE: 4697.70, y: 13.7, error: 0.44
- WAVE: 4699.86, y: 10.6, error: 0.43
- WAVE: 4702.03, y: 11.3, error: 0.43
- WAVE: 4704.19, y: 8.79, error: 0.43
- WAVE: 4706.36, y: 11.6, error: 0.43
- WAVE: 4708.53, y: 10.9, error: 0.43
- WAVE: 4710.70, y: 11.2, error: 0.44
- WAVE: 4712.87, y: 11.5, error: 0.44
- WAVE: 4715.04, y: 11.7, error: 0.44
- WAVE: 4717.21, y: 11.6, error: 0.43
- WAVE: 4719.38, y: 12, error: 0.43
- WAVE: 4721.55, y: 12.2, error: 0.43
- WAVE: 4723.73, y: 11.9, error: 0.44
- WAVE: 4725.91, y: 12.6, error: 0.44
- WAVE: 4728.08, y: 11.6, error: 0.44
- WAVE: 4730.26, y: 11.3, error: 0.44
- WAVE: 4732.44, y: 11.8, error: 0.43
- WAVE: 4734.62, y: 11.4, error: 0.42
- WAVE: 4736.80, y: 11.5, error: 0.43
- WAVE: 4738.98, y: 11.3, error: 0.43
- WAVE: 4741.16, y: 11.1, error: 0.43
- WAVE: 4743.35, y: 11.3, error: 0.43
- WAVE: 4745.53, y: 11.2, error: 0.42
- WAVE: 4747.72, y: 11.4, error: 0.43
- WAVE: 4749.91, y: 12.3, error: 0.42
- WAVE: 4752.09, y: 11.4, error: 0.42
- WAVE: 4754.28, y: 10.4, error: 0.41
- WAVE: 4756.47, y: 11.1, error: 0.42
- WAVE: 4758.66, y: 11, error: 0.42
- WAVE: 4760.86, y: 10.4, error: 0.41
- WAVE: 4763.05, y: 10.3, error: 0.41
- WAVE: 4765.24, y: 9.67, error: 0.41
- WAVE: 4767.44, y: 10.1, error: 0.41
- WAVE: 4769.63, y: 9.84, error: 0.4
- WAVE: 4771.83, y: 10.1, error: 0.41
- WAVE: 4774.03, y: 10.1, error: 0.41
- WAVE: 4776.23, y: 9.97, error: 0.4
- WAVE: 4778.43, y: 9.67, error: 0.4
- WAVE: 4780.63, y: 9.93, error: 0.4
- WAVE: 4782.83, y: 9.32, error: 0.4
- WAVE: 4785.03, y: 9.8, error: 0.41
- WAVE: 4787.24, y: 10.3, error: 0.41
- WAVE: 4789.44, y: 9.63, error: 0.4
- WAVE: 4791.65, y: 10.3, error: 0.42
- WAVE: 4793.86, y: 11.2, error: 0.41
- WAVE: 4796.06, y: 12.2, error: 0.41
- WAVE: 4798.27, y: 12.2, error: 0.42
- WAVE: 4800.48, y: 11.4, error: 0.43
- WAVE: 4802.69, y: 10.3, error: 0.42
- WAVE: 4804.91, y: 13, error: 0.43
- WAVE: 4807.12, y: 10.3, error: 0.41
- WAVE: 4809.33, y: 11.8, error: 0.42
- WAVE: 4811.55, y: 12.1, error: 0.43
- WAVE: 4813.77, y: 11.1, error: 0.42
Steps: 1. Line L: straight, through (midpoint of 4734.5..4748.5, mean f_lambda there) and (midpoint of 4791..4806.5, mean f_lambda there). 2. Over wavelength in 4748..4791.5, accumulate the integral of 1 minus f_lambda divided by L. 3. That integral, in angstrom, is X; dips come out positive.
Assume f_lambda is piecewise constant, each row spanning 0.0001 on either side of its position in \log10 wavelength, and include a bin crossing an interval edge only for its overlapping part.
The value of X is 4.2 angstrom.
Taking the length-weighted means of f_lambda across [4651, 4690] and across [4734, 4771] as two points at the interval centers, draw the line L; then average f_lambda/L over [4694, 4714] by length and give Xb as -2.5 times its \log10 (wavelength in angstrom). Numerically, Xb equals 0.015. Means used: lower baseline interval 11.8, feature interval 11.3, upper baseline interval 10.9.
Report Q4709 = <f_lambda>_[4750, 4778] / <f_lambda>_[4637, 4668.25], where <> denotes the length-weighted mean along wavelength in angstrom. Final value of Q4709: 0.89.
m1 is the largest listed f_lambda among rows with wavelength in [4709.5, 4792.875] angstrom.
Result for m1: 12.6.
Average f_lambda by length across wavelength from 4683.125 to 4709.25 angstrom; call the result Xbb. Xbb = 11.5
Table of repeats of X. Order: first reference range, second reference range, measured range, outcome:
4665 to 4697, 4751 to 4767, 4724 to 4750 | -1.61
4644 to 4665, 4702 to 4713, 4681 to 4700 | -1.13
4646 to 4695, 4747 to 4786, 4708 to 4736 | -1.68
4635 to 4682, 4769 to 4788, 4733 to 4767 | -2.40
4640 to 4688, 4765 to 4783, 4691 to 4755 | -4.56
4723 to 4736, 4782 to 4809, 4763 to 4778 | 1.65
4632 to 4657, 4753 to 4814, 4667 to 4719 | -1.00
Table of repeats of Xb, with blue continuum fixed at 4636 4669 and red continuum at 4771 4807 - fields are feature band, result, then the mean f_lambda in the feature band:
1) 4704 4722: -0.018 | 11.4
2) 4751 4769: 0.029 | 10.5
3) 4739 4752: -0.050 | 11.4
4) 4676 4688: -0.043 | 11.9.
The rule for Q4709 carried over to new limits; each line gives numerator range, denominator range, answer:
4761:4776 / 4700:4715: 0.92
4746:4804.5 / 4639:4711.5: 0.91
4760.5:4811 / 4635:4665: 0.89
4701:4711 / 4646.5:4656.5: 0.92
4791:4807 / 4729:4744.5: 1.01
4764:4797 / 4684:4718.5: 0.88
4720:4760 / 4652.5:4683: 0.97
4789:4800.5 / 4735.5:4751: 0.98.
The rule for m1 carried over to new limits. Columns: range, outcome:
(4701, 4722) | 12.2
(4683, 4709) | 13.7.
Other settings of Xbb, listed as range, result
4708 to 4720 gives 11.5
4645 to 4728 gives 11.7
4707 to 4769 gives 11.3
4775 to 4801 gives 10.5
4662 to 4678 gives 11.4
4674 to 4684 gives 11.9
